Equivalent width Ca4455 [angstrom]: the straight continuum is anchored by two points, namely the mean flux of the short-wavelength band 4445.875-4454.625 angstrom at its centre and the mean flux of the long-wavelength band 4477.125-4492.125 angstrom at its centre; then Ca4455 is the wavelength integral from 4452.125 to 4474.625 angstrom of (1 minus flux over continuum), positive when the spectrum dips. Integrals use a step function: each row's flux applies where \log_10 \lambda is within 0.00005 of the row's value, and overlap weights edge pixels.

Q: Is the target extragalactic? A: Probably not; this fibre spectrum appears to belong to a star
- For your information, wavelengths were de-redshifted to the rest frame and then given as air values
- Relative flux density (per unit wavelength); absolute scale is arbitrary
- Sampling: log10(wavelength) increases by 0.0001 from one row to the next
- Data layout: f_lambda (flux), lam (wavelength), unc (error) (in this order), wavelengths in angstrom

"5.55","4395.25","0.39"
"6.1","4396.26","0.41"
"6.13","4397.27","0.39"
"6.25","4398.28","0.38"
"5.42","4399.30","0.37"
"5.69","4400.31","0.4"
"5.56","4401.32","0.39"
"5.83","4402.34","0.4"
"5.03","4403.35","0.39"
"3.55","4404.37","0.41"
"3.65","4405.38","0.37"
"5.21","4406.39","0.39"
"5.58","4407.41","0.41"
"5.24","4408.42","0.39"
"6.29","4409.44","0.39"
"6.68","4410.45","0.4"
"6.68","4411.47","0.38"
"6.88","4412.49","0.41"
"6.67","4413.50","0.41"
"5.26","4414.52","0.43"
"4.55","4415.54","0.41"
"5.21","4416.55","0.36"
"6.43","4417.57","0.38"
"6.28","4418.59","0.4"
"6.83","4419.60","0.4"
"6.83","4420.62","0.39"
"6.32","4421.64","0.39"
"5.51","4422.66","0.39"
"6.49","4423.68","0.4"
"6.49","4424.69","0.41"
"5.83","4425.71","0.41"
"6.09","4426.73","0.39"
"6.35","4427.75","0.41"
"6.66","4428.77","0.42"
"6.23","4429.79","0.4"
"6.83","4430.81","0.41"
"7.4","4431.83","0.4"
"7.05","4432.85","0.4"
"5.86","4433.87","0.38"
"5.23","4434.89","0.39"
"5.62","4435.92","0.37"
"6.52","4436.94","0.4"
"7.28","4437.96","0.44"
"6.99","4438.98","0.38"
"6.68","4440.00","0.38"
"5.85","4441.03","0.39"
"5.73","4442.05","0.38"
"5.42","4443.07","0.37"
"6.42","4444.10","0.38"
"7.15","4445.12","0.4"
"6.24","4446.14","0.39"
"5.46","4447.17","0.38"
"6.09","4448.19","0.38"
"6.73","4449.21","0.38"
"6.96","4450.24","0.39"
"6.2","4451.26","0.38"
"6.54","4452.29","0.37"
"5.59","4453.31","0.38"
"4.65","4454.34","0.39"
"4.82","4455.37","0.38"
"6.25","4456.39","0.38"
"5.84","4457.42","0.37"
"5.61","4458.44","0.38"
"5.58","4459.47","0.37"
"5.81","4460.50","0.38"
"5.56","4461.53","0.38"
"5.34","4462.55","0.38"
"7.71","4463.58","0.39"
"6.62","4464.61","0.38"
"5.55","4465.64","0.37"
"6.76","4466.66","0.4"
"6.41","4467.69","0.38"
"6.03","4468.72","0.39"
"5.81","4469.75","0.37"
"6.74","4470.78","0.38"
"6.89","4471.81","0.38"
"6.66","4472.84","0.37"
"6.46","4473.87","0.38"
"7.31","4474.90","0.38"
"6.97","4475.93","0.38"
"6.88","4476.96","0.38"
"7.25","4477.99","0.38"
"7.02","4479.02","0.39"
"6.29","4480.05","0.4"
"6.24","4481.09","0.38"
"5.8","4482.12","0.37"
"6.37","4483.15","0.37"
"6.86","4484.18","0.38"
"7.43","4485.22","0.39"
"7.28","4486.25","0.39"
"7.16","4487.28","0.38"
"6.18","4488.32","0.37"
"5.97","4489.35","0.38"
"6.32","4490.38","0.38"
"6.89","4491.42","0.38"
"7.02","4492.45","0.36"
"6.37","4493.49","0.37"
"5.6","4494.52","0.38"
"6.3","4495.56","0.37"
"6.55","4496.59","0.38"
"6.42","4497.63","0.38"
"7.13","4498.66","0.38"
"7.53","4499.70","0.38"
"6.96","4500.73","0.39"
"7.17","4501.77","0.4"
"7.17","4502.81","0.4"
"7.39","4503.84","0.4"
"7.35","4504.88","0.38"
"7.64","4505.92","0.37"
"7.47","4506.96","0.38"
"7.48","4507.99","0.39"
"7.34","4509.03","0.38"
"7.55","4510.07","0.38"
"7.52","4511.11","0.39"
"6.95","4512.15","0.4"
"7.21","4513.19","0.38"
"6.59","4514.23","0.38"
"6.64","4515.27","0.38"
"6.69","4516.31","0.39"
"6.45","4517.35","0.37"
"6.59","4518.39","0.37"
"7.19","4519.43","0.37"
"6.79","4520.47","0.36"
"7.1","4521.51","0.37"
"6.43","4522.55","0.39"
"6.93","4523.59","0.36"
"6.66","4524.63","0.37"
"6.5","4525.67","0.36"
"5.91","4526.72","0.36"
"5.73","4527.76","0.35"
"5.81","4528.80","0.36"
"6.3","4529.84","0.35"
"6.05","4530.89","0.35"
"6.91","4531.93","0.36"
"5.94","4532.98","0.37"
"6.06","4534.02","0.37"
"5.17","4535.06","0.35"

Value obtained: 0.9 angstrom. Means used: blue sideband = 6.08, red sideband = 6.66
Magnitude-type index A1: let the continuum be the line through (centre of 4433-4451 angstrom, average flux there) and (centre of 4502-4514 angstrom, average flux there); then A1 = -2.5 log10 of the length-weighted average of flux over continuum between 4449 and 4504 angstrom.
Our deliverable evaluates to 0.06 mag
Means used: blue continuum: 6.26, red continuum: 7.34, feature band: 6.46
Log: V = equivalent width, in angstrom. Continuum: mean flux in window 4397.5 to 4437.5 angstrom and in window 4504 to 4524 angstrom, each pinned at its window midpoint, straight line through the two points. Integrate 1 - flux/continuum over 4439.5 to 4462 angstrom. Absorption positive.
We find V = 1.3 angstrom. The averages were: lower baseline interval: 5.95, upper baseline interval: 7.05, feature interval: 5.96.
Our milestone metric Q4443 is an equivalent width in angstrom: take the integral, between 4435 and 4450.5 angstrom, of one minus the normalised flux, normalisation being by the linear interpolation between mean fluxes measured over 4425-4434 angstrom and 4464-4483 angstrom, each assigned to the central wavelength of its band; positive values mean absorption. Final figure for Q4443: 0.5 angstrom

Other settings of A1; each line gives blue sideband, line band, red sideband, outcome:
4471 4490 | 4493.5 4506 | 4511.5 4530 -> -0.037 mag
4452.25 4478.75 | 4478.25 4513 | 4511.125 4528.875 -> -0.068 mag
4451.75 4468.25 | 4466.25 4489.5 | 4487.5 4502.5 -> -0.064 mag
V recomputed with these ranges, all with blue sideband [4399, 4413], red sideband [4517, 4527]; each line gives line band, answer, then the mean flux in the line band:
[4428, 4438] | -1.1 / 6.42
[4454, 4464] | 0.6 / 5.72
